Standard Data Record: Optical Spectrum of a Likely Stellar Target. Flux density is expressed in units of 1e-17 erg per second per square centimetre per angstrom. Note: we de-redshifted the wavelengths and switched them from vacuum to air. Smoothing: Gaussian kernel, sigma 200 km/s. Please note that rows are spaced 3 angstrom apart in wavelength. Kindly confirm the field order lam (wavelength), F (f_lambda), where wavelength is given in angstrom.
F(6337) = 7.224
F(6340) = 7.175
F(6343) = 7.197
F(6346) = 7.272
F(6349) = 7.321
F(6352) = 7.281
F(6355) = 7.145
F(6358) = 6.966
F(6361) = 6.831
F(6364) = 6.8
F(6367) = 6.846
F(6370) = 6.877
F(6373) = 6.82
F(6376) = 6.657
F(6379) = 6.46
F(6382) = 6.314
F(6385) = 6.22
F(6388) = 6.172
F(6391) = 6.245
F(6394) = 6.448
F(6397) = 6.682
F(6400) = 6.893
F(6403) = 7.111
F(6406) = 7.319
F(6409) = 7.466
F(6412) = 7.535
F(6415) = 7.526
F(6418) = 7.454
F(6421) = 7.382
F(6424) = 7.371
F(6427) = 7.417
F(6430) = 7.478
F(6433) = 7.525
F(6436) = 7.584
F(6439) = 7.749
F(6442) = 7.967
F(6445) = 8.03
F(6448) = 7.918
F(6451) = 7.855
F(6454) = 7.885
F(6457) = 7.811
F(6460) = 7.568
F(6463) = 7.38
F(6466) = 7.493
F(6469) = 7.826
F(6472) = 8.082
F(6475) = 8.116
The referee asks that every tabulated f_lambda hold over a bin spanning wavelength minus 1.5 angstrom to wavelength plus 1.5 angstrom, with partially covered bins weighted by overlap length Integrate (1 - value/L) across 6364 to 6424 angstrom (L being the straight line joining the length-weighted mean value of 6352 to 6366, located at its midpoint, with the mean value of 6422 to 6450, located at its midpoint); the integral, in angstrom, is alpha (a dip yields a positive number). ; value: 3.4 angstrom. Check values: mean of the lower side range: 6.97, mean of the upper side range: 7.67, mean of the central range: 6.88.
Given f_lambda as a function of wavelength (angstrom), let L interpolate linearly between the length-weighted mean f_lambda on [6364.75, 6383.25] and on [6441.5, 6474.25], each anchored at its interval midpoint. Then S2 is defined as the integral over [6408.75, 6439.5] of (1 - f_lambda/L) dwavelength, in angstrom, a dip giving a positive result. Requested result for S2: -0.61 angstrom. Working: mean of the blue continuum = 6.67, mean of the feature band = 7.49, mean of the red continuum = 7.8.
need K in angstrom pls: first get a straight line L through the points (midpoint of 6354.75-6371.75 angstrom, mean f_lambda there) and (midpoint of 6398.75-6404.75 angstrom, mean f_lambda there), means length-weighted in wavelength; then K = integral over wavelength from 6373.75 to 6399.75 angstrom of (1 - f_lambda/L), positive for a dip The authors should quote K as 2.0 angstrom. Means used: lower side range 6.89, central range 6.44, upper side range 7.02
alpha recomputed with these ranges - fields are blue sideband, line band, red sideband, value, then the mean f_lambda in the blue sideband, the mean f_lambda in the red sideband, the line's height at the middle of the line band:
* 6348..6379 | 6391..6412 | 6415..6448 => 1.0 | 6.92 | 7.61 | 7.31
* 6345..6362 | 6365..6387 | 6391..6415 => 1.6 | 7.14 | 7.04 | 7.1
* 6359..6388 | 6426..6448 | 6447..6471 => -0.8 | 6.63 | 7.72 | 7.44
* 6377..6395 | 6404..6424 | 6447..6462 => -1.5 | 6.32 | 7.79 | 6.92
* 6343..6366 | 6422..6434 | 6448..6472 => 0.1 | 7.09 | 7.73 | 7.53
